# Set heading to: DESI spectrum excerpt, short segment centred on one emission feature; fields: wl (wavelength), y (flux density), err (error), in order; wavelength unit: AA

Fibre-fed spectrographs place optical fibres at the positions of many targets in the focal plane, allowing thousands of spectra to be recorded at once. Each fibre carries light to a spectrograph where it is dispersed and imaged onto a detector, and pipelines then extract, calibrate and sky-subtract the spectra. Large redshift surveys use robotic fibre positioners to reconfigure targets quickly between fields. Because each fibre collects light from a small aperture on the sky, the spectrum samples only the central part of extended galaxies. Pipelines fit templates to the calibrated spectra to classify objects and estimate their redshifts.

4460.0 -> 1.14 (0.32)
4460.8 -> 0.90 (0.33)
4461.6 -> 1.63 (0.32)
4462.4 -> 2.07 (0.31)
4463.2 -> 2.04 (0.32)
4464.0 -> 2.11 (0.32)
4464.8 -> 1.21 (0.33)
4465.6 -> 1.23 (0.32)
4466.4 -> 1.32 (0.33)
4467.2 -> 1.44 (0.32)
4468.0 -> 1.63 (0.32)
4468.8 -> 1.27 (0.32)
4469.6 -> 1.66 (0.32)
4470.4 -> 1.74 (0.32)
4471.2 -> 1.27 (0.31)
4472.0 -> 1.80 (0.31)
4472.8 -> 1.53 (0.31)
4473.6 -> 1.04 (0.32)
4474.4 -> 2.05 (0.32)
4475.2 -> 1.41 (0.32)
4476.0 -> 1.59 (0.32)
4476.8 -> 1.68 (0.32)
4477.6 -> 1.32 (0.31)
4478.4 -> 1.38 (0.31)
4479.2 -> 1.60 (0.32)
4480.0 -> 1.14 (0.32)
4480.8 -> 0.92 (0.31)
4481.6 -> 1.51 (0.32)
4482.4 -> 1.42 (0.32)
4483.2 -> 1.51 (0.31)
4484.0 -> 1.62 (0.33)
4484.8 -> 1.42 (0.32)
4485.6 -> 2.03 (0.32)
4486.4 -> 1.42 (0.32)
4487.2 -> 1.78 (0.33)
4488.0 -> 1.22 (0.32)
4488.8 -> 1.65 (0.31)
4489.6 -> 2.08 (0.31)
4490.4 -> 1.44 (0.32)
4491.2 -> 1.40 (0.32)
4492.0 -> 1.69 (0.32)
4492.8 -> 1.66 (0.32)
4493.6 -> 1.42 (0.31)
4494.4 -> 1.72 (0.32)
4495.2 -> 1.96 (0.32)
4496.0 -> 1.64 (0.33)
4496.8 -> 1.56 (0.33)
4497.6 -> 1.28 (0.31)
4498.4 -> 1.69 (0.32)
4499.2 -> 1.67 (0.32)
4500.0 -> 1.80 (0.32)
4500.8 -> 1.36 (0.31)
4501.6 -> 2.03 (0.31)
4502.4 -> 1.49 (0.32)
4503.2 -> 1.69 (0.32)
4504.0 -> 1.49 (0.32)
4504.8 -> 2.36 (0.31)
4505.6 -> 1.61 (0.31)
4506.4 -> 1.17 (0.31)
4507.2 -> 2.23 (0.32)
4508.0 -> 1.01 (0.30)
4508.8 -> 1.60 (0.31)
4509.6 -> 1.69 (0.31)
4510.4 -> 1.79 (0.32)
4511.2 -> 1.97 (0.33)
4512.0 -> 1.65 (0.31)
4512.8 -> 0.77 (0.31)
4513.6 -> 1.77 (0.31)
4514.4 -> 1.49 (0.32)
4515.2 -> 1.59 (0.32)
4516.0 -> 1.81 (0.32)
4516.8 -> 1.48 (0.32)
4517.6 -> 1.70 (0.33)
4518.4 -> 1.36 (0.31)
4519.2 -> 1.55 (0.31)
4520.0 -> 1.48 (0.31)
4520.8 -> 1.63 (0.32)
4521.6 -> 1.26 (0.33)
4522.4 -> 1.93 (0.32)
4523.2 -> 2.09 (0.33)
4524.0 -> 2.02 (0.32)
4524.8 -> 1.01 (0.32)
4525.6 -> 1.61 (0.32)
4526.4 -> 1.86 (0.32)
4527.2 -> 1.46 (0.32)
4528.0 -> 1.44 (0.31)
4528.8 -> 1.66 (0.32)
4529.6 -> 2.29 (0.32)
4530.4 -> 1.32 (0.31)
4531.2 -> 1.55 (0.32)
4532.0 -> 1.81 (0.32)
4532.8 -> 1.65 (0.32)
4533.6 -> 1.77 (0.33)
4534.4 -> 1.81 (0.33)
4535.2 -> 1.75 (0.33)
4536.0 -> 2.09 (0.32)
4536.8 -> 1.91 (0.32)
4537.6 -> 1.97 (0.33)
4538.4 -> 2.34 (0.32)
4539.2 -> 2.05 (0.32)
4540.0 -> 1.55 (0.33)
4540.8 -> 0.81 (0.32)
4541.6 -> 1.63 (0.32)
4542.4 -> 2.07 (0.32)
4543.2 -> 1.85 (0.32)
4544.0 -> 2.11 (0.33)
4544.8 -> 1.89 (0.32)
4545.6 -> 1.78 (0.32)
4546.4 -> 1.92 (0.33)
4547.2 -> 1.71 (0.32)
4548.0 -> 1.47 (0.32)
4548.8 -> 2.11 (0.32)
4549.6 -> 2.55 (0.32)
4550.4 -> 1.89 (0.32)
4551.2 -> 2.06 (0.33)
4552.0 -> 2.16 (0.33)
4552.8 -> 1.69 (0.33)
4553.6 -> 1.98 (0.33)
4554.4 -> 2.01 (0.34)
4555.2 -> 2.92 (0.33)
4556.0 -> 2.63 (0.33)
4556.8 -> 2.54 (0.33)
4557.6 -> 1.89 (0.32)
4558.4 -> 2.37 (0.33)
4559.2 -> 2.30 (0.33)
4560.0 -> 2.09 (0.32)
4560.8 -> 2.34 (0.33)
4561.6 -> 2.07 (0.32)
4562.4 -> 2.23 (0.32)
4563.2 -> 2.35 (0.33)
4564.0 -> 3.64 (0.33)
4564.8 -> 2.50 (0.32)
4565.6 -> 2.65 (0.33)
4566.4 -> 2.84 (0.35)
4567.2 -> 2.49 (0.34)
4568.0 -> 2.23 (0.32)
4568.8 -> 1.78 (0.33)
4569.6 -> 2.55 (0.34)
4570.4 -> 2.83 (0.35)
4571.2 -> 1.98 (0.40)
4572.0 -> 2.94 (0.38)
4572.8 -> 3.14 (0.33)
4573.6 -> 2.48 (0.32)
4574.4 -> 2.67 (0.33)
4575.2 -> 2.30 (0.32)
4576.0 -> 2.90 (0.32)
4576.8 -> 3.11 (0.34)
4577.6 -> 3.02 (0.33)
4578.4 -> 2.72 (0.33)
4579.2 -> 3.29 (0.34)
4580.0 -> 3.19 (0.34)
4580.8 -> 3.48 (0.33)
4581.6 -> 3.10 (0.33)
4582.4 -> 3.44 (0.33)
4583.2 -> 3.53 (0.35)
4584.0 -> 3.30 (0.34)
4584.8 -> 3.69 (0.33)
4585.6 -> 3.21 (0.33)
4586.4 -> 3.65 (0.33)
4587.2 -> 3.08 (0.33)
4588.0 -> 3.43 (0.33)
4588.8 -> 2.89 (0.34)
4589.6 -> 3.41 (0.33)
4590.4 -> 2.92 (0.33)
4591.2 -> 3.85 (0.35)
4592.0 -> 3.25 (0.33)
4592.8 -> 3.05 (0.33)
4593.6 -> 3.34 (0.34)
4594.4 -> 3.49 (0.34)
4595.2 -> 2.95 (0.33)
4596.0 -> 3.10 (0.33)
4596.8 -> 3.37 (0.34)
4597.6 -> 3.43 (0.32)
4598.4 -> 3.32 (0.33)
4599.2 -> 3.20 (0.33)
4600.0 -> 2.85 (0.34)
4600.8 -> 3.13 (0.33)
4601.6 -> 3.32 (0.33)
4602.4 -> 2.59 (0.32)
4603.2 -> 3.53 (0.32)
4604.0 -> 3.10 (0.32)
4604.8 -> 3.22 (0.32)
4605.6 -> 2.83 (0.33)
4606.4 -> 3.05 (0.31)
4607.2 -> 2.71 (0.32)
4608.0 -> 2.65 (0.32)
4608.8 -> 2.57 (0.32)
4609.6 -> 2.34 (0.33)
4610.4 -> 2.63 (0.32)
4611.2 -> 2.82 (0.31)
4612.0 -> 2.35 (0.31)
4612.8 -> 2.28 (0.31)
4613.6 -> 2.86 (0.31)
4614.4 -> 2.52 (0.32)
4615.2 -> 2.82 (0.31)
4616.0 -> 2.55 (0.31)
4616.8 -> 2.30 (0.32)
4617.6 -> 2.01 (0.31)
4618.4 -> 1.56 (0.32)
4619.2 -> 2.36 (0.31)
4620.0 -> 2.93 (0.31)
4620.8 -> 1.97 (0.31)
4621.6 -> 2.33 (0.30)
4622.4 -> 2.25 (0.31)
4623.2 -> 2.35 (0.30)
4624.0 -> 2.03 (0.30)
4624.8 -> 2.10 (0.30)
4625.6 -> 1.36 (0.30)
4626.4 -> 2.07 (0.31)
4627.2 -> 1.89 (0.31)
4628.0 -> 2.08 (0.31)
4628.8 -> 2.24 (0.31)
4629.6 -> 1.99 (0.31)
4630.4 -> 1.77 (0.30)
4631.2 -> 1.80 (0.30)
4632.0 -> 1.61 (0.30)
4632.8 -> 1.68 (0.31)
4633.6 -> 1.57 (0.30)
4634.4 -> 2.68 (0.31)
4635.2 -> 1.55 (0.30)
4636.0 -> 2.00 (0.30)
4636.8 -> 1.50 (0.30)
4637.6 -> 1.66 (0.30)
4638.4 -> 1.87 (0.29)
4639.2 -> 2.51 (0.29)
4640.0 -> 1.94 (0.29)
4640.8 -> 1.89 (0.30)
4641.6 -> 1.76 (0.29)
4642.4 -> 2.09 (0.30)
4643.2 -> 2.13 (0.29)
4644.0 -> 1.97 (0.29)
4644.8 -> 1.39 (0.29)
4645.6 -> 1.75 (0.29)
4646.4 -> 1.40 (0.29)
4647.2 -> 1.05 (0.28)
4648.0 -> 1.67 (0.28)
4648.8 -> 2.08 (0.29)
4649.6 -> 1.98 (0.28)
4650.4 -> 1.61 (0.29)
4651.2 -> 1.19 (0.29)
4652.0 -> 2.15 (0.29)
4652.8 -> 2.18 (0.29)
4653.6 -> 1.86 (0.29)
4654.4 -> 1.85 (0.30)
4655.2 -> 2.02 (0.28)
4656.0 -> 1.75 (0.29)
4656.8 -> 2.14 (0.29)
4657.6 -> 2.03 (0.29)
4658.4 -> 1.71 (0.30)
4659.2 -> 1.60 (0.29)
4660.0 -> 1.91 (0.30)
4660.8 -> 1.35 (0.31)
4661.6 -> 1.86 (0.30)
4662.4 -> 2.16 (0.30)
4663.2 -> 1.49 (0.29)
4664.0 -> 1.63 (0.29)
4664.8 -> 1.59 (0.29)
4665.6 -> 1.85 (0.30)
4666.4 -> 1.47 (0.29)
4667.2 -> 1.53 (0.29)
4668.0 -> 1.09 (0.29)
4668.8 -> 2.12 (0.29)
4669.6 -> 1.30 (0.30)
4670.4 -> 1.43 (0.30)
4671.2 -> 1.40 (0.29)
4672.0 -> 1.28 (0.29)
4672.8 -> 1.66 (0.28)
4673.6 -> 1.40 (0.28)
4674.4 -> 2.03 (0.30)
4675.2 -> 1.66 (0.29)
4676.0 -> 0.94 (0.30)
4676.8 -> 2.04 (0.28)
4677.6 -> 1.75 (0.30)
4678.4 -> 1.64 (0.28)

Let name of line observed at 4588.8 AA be Mg II 2798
